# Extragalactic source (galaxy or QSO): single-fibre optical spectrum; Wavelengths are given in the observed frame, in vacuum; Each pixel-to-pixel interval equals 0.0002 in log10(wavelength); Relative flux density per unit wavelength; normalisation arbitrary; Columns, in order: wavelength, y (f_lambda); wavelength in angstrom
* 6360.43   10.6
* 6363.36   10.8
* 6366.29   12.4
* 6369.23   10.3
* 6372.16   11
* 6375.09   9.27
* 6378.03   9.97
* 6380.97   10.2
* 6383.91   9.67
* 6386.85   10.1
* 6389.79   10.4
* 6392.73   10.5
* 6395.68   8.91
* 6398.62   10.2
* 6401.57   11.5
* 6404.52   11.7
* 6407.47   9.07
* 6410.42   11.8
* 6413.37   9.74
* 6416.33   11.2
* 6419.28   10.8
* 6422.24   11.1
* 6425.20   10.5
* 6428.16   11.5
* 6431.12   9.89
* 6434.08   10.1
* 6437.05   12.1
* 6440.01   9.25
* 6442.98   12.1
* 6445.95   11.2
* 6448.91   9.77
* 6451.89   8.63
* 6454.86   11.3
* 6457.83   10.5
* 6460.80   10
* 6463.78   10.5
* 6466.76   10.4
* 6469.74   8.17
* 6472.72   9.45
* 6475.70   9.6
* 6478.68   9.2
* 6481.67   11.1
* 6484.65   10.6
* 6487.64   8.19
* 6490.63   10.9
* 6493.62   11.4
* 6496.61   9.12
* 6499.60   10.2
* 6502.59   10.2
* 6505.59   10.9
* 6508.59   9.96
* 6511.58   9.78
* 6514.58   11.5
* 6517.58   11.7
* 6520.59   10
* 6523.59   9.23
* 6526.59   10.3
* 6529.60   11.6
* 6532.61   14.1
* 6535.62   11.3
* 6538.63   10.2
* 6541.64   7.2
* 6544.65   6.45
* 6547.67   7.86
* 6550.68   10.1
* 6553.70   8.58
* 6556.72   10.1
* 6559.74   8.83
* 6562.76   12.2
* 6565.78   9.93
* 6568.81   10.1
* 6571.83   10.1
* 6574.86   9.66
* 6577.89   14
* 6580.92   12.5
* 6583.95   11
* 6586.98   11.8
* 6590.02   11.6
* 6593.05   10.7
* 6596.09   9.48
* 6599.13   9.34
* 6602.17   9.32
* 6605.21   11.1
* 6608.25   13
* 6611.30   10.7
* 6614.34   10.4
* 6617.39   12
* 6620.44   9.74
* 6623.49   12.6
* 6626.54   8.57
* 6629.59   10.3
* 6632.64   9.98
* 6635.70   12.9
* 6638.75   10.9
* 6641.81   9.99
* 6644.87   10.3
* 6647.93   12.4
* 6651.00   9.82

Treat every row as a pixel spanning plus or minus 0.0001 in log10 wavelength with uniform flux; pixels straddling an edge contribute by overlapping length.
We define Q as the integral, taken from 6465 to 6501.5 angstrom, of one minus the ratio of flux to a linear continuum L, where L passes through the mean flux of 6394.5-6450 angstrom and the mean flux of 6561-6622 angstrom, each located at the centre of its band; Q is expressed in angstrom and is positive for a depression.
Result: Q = 3.03 angstrom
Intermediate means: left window 10.7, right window 10.9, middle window 9.87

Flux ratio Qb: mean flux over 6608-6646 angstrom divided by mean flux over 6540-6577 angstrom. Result 1.16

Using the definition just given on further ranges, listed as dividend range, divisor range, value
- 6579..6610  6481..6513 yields 1.08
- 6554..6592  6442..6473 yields 1.07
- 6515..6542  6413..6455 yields 1.02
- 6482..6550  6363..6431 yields 0.96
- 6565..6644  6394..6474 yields 1.04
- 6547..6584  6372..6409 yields 1.02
